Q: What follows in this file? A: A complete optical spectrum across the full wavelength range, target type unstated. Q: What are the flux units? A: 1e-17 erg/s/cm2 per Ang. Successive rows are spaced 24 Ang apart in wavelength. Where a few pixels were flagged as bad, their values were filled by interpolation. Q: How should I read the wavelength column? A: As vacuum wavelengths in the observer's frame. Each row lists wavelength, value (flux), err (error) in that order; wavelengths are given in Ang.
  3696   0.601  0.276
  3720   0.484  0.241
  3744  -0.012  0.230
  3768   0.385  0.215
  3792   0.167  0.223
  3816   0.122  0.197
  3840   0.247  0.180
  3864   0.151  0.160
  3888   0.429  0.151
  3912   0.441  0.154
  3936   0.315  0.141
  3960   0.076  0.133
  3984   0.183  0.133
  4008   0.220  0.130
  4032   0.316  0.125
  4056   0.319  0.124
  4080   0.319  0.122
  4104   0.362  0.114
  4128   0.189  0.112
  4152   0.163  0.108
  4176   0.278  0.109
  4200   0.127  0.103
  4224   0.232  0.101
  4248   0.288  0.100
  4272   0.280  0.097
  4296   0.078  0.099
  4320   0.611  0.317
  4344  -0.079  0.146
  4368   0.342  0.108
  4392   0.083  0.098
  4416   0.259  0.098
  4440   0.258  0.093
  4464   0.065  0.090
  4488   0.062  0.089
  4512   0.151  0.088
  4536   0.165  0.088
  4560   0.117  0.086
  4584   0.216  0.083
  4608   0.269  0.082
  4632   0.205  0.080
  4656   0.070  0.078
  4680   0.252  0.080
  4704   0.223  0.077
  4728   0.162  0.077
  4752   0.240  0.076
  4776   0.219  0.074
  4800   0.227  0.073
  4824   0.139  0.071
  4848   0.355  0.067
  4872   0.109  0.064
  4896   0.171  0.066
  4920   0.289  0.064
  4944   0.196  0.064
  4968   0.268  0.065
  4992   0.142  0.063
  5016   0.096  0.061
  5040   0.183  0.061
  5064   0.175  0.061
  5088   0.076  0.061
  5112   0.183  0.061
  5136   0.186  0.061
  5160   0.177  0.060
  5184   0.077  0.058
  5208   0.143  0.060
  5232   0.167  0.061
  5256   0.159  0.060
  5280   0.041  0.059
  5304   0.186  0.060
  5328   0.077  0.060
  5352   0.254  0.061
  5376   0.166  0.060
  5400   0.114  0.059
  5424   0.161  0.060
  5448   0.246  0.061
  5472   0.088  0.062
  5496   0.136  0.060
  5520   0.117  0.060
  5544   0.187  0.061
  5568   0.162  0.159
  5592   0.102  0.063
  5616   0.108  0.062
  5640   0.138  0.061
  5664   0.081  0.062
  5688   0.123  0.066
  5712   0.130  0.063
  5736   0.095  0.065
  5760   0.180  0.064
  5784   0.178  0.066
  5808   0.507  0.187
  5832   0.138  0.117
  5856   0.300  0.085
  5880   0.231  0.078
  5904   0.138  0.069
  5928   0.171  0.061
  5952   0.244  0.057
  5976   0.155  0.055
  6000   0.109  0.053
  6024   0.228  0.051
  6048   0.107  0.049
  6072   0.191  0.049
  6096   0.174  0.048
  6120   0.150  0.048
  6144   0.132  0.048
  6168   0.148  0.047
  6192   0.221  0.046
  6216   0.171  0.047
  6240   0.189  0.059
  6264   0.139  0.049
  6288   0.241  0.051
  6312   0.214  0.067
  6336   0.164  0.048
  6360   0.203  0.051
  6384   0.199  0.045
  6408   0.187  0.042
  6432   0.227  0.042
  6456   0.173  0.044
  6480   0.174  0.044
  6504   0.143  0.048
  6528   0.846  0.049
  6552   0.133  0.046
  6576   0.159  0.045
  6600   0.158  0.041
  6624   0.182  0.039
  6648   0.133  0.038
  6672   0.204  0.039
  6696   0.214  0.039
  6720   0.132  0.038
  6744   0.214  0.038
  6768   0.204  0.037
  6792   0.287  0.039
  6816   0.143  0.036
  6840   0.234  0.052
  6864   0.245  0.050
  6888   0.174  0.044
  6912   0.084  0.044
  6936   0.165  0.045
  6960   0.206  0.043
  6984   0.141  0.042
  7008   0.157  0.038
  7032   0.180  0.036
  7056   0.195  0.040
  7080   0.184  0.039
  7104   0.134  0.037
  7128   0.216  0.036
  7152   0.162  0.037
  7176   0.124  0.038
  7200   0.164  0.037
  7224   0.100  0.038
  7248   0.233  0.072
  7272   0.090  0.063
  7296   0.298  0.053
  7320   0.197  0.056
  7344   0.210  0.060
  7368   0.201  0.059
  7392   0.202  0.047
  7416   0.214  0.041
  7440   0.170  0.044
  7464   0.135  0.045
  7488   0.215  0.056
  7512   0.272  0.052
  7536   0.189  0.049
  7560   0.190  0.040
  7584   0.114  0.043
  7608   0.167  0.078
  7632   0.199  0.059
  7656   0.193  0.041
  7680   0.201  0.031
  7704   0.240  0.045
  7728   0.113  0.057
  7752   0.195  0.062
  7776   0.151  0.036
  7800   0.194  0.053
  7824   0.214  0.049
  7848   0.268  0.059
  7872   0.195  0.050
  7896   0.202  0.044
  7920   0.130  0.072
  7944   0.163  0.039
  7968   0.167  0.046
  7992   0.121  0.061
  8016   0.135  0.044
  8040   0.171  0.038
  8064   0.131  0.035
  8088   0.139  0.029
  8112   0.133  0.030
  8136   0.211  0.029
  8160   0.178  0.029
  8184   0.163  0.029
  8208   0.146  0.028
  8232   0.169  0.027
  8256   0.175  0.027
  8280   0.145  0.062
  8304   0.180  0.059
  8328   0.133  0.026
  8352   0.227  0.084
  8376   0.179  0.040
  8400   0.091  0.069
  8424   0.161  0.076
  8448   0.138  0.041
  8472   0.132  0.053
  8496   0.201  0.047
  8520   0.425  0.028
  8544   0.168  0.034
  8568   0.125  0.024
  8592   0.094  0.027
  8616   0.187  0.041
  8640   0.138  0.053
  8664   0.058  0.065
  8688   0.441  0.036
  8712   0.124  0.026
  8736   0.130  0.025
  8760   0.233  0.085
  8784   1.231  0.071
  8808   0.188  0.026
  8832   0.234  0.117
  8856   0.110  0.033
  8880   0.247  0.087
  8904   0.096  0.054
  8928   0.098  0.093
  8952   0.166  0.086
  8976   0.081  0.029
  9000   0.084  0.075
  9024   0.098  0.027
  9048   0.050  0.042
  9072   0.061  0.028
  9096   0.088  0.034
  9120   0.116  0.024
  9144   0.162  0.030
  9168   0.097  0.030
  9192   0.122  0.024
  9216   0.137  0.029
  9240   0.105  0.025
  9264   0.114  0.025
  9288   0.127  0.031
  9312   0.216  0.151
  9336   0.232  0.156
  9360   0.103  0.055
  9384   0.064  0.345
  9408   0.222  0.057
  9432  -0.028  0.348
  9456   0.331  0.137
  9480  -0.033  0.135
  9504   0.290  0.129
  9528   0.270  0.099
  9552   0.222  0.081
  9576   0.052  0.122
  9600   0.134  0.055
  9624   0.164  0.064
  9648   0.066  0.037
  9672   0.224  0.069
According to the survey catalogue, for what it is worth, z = 0.752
